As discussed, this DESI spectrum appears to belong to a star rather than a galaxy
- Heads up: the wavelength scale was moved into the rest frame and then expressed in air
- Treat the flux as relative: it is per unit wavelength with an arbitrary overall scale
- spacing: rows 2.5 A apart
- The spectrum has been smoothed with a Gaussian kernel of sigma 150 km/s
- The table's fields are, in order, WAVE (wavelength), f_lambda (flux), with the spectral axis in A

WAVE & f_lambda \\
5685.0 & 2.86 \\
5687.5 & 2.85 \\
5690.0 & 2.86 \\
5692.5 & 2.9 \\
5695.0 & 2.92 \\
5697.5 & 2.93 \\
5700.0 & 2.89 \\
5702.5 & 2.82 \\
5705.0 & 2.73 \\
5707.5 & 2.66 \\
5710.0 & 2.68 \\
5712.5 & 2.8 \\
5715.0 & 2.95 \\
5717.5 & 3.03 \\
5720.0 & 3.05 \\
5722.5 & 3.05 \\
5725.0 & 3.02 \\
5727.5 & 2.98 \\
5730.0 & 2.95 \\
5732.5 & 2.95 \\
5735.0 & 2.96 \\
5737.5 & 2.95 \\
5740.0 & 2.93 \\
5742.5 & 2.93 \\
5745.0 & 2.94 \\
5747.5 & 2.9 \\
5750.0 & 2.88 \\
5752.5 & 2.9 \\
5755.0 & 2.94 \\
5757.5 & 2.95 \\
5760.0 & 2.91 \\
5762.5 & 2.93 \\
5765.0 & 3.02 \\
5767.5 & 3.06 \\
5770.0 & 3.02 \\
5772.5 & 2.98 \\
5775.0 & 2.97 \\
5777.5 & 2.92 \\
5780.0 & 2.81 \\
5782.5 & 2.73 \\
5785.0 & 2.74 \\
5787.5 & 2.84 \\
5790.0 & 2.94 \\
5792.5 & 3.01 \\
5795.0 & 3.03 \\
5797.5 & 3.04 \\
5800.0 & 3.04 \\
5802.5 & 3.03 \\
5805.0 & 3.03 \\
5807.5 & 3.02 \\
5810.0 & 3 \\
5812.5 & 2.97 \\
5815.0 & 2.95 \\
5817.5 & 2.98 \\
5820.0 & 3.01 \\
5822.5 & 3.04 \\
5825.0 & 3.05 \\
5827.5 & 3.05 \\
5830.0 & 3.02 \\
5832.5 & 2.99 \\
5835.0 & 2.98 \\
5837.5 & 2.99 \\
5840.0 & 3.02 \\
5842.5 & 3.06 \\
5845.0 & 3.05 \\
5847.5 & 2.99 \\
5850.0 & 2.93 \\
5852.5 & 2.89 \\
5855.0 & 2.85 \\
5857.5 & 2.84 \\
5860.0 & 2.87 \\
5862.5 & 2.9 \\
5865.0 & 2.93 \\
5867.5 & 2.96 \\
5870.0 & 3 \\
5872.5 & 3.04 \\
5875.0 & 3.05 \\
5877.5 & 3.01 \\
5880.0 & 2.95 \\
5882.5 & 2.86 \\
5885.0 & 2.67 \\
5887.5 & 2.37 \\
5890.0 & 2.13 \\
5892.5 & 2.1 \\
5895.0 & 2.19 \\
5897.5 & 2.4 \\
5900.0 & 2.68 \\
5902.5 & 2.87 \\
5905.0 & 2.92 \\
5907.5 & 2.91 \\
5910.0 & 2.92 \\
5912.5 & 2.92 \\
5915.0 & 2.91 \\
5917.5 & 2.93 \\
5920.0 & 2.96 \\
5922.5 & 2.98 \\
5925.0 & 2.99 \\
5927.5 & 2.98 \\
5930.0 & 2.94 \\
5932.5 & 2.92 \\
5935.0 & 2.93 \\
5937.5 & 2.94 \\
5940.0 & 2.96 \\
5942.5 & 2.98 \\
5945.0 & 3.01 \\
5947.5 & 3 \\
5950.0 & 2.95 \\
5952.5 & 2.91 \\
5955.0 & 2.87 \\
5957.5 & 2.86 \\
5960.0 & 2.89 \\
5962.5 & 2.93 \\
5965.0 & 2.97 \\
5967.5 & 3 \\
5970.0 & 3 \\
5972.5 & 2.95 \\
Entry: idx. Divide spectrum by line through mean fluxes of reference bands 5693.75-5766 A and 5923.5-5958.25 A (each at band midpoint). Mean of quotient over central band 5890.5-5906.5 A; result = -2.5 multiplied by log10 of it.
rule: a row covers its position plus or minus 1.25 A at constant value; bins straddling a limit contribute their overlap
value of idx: 0.17 mag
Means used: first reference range 2.92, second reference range 2.95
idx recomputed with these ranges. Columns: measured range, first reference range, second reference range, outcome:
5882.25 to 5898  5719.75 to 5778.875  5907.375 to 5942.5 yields 0.24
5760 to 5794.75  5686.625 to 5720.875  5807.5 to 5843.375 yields 0.01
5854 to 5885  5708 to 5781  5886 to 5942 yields -0.04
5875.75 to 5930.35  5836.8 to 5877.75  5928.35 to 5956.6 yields 0.08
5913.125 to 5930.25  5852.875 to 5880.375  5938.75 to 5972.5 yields 0.00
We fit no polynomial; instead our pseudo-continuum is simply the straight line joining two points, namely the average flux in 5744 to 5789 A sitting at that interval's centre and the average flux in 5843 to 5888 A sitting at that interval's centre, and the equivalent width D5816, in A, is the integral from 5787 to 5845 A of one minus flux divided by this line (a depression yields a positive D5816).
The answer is -1.9 A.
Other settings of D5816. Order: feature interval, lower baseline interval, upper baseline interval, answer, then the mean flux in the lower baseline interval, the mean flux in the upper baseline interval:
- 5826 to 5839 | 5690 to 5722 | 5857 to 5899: -1.2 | 2.87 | 2.72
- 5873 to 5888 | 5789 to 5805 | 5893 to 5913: -0.5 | 3.02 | 2.7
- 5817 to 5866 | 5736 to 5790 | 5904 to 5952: -0.7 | 2.92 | 2.95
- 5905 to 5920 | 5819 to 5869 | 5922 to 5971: 0.2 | 2.97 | 2.95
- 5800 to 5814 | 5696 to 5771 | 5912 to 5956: -0.4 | 2.92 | 2.95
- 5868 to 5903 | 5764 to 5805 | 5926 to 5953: 3.4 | 2.95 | 2.96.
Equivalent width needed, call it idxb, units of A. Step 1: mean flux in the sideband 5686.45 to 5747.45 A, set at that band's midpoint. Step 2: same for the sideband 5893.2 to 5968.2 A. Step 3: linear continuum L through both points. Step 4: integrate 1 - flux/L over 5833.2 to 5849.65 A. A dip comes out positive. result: -0.67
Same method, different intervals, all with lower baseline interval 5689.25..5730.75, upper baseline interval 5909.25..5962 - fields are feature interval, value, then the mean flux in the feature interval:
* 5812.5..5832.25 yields -0.6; 3.01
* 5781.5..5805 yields -0.2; 2.94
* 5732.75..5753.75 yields -0.2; 2.92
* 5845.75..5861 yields 0.1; 2.9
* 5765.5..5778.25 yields -0.4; 2.99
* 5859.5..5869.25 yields 0.0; 2.92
